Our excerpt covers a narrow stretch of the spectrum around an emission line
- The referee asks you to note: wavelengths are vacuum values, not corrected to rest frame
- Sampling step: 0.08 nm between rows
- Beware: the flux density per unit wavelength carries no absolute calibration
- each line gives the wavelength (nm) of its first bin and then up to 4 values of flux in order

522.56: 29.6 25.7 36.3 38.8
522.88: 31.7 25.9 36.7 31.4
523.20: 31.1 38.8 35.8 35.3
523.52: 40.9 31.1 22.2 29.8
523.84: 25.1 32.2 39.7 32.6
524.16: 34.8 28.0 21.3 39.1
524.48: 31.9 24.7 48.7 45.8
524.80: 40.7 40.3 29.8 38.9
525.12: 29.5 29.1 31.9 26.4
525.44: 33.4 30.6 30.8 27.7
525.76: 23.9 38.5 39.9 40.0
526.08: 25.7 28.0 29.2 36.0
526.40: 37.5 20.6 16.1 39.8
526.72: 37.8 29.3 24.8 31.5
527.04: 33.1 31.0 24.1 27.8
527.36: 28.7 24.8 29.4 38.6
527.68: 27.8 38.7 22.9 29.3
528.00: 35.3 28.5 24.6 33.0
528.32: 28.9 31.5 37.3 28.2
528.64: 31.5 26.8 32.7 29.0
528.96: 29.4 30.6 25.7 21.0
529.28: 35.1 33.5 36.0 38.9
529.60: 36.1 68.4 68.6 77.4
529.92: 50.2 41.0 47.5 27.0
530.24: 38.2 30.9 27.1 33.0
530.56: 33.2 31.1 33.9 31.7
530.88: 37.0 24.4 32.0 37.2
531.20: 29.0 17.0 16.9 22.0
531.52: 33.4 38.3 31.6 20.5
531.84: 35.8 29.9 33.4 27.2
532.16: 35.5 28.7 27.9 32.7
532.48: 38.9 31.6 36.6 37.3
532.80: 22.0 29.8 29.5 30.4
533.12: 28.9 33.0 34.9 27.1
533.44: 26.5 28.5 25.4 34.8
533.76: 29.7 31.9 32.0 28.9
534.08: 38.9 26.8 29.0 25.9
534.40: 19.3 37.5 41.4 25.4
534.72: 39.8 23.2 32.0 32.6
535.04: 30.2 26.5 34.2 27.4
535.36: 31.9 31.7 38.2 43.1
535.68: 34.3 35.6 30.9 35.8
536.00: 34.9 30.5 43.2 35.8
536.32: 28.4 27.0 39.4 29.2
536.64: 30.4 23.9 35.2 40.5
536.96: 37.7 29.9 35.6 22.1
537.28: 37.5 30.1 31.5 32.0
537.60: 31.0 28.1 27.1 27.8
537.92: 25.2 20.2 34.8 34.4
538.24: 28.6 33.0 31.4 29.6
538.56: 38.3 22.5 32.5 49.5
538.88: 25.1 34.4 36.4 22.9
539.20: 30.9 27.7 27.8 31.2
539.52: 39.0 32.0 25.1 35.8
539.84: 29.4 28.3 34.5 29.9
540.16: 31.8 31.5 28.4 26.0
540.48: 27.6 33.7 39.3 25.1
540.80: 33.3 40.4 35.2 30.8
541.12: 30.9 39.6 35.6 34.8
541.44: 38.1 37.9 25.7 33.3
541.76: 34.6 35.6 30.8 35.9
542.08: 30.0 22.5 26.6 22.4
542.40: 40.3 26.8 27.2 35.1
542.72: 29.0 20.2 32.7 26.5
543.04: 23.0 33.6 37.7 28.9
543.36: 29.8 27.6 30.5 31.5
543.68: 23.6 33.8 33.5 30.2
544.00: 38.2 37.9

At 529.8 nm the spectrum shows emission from [O III] 5007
